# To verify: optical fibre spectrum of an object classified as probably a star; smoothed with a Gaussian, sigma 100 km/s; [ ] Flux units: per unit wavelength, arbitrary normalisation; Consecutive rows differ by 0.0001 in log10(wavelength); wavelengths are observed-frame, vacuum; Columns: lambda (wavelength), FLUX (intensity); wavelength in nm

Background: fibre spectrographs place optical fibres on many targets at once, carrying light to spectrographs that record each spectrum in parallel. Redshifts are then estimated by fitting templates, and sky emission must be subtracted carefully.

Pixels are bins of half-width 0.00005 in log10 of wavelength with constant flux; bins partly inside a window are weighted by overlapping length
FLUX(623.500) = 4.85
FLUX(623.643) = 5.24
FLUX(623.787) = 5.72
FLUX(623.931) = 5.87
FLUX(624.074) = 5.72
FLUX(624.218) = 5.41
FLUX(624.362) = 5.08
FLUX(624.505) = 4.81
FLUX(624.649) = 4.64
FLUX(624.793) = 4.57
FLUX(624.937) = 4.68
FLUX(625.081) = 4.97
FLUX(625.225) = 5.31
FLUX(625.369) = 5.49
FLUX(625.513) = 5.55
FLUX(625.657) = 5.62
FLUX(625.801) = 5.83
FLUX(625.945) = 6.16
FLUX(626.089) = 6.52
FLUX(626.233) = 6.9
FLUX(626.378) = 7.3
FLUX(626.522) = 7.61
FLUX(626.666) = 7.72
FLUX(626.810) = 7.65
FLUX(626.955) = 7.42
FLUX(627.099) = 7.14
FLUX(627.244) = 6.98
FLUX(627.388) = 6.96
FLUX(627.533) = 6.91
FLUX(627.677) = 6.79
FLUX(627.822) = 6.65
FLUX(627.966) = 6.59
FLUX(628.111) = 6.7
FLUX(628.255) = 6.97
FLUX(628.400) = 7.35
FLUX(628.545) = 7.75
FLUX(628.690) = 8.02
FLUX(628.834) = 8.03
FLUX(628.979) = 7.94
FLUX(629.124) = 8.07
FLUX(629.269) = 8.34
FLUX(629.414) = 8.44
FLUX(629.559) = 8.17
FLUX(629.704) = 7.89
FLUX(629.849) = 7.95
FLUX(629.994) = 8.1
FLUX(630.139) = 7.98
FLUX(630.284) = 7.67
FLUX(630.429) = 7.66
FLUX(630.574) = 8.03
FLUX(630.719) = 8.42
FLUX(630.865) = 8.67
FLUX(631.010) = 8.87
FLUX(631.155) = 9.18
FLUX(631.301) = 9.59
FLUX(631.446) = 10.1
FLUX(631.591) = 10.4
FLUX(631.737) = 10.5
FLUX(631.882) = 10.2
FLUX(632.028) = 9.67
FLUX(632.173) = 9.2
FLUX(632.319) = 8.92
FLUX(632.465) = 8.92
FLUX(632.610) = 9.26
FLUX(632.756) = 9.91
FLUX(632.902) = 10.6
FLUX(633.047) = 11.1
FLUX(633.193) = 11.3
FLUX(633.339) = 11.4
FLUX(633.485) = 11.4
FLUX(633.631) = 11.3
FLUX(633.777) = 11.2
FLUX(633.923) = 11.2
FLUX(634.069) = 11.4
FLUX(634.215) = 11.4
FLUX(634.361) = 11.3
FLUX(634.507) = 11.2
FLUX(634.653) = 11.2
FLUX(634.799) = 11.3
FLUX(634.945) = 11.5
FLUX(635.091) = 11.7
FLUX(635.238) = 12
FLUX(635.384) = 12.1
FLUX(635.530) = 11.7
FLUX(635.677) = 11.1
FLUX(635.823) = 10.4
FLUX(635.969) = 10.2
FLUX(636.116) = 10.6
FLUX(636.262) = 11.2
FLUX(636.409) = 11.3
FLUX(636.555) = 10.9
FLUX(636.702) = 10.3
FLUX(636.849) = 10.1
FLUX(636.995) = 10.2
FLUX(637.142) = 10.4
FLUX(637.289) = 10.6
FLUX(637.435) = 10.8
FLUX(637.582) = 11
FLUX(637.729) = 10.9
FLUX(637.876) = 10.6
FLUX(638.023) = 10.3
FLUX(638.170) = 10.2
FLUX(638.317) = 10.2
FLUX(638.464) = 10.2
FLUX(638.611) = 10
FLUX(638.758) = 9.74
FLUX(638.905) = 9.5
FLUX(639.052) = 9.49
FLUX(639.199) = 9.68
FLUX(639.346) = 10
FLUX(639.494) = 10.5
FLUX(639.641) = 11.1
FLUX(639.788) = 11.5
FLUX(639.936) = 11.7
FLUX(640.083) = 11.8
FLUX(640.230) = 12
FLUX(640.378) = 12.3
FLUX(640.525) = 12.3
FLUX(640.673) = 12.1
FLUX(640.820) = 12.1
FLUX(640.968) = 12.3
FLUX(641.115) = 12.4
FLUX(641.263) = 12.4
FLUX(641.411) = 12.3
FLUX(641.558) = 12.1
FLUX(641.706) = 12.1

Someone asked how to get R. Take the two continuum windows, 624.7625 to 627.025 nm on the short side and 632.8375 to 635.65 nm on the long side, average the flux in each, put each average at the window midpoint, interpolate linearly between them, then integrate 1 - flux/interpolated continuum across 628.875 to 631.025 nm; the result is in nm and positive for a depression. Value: 0.15 nm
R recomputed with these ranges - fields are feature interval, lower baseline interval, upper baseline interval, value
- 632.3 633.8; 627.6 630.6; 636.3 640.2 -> -0.270 nm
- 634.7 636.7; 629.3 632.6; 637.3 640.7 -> -0.247 nm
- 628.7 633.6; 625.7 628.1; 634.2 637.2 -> -0.118 nm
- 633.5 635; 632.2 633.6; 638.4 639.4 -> -0.164 nm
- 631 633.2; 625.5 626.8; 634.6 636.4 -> -0.059 nm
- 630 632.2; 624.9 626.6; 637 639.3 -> -0.332 nm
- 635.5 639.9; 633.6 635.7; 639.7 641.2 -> 0.475 nm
